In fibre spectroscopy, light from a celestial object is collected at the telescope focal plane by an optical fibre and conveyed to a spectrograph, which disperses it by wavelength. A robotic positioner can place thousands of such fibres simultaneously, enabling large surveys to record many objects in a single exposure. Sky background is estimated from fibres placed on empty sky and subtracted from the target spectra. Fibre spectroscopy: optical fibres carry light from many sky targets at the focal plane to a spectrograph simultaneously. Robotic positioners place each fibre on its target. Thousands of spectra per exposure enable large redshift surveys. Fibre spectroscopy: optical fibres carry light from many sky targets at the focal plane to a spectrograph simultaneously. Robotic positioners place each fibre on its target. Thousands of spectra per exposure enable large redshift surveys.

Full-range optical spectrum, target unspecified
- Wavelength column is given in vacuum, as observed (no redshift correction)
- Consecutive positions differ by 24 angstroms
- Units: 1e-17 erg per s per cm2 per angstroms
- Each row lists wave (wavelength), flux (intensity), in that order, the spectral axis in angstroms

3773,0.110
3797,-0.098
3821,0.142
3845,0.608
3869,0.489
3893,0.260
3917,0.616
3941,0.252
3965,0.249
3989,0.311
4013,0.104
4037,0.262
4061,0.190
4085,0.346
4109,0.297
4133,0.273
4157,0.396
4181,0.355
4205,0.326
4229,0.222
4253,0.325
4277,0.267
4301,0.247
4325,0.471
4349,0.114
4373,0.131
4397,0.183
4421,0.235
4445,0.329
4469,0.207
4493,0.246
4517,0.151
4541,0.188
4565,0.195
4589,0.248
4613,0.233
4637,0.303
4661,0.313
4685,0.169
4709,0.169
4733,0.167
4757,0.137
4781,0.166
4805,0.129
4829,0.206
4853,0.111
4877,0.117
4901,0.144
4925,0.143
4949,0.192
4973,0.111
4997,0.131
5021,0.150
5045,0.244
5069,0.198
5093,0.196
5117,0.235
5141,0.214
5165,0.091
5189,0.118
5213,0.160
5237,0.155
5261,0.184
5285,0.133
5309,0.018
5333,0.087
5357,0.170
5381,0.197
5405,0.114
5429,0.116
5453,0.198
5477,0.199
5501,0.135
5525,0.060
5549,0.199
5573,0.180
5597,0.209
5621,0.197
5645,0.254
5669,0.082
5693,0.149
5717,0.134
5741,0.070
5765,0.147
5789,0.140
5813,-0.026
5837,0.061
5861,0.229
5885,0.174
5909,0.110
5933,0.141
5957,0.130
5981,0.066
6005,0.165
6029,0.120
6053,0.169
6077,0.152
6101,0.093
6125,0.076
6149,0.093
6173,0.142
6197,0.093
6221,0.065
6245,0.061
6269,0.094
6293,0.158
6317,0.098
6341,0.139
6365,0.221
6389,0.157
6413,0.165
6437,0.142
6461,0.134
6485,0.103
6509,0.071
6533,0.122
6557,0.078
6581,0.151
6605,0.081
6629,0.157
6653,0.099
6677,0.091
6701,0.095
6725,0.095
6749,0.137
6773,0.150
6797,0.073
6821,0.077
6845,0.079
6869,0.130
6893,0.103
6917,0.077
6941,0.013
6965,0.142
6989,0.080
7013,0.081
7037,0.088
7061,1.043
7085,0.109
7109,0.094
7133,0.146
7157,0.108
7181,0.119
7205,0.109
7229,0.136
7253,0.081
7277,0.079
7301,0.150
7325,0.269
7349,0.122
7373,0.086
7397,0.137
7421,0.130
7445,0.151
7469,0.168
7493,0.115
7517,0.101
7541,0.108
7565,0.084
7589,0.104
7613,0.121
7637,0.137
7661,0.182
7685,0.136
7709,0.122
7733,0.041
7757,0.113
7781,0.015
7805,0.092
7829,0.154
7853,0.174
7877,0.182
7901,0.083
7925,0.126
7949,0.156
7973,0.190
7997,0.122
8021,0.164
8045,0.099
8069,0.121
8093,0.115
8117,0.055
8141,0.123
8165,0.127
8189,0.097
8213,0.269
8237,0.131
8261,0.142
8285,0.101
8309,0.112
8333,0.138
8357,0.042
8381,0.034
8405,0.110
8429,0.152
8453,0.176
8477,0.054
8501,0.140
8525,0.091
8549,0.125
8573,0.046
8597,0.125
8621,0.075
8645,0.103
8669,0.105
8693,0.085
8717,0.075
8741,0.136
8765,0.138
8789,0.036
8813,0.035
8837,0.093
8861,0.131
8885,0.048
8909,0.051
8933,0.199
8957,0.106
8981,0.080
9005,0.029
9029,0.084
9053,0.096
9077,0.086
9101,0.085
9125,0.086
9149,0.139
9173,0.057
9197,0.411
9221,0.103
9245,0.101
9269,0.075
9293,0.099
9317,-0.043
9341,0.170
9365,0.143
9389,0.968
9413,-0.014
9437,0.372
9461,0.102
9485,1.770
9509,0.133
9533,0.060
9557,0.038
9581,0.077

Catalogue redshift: 0.89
